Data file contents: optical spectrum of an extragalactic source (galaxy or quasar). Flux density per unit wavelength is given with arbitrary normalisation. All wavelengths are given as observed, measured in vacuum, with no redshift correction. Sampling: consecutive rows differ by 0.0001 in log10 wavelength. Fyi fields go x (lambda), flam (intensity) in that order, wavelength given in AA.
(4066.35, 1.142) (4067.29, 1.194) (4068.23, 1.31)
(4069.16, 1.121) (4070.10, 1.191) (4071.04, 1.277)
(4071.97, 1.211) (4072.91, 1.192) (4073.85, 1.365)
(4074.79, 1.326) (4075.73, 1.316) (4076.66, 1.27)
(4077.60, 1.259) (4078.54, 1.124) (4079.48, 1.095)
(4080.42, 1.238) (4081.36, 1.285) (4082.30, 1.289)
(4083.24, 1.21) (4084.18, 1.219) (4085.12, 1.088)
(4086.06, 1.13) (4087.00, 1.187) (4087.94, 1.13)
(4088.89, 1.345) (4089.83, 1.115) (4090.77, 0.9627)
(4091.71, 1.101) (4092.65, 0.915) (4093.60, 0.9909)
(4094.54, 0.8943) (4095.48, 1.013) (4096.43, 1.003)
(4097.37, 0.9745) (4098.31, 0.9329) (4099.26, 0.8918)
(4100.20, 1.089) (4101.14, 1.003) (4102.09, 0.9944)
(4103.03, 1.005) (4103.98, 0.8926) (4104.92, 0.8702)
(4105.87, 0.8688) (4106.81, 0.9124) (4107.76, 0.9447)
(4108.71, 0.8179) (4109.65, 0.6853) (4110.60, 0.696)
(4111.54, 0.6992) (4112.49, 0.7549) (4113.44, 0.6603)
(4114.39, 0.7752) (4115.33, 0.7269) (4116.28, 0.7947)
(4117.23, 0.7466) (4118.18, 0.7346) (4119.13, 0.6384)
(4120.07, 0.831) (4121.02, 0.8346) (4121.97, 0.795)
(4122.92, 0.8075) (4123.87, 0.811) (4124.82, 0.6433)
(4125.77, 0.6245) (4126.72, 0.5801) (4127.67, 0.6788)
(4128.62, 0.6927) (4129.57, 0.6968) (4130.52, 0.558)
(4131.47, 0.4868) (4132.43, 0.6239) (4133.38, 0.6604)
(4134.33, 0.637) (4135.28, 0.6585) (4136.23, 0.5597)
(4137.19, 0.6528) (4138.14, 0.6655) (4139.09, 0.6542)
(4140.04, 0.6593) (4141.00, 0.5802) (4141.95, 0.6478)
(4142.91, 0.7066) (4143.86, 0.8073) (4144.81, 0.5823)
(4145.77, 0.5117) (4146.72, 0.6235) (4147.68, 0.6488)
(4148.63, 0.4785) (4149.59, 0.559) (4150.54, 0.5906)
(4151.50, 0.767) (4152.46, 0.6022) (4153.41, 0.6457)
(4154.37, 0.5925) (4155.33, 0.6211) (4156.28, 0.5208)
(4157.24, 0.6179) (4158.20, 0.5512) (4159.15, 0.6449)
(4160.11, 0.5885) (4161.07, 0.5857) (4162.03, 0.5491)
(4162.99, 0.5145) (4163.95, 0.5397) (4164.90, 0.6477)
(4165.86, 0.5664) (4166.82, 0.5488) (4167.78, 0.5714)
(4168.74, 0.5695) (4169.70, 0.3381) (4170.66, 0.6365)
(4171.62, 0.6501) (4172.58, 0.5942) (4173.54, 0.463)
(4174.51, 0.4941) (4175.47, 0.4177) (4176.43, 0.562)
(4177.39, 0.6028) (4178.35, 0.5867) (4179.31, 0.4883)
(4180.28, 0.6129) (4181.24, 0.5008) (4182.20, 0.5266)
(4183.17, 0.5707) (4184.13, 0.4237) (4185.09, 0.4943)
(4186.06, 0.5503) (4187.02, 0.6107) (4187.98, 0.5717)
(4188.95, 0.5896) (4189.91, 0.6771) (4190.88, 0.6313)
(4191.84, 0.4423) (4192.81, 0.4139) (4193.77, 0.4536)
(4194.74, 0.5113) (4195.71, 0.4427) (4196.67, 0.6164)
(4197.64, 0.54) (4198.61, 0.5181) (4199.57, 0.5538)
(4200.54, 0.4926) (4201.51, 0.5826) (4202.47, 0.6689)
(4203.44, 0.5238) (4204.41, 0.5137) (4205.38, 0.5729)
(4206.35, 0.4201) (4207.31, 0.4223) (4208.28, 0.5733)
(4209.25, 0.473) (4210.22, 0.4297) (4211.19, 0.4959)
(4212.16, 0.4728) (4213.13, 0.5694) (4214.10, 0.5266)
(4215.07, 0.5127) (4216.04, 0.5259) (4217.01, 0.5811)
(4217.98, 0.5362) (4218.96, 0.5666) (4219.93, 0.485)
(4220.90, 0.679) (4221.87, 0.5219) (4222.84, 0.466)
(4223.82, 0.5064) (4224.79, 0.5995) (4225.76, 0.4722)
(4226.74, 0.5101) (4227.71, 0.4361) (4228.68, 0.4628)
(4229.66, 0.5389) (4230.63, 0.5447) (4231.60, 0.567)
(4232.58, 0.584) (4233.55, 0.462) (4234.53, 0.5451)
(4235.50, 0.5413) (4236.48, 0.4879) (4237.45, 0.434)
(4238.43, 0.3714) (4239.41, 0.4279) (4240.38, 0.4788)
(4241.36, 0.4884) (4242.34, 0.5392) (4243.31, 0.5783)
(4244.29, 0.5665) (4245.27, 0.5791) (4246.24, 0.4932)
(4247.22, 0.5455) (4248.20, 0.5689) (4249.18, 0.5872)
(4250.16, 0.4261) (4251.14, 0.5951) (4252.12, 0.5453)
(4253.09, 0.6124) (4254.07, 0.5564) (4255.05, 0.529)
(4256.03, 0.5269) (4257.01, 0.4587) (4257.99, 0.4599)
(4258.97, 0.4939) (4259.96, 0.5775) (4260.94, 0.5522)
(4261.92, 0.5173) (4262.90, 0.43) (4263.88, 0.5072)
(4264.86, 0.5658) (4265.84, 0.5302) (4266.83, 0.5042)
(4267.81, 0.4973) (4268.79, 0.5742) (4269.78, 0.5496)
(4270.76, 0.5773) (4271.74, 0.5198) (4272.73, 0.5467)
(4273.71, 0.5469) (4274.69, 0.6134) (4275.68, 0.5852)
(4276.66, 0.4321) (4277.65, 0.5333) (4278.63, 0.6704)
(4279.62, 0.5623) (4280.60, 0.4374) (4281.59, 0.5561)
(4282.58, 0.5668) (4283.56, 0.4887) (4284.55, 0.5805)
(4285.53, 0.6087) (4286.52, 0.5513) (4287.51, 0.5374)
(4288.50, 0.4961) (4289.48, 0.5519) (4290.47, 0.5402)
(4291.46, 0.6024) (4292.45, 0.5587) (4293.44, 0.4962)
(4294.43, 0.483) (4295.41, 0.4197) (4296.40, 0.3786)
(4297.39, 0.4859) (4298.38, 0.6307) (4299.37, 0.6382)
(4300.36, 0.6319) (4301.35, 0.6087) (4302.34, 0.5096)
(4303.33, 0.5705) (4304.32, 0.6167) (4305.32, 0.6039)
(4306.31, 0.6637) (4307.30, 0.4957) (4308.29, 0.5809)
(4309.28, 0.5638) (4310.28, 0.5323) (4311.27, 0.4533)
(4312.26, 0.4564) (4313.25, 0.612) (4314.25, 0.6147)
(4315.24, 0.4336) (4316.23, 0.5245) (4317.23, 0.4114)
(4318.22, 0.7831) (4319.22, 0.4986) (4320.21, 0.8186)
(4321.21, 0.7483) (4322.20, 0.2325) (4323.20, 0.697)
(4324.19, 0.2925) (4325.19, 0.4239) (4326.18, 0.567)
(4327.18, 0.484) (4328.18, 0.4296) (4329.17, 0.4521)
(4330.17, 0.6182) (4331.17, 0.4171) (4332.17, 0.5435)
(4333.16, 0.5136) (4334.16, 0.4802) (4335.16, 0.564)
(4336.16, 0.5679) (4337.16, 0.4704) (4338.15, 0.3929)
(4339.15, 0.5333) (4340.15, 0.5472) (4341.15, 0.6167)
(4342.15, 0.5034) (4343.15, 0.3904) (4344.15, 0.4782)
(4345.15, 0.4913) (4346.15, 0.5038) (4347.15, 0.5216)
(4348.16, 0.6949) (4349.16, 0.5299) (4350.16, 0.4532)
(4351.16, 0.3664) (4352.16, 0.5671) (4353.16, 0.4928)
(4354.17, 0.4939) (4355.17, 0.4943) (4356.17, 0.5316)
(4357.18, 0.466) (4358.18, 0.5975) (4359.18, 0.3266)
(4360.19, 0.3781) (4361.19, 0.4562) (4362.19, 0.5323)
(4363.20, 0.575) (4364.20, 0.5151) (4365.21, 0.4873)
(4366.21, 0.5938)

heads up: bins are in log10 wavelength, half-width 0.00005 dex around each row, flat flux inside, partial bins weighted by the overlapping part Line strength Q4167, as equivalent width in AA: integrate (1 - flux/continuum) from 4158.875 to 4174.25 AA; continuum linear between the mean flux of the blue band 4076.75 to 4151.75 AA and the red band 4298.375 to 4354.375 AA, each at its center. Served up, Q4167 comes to 4.1 AA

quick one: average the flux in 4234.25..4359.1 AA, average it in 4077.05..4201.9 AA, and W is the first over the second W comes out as 0.7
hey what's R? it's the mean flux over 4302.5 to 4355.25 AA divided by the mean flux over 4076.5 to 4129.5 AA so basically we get 0.6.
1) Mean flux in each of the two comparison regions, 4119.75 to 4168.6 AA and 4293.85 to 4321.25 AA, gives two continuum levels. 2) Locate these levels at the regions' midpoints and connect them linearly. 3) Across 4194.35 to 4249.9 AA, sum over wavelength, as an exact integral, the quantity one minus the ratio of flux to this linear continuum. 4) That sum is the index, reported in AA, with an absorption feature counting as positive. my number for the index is 7.1 AA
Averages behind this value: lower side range 0.631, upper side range 0.56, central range 0.521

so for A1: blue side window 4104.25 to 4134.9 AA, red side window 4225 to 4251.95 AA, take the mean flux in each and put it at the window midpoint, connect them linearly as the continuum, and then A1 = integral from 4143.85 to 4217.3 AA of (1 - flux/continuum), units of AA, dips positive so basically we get 8.1 AA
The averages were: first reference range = 0.729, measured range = 0.55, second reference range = 0.514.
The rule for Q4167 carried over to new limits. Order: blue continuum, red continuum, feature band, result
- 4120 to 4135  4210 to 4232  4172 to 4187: 1.61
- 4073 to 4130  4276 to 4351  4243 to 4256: 2.11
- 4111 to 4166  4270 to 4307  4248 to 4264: 1.31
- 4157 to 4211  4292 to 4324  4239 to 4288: 1.08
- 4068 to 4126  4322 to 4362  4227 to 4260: 8.36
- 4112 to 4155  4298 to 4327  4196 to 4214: 2.87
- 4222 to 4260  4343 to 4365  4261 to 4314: -3.74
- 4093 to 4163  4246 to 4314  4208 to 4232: 3.56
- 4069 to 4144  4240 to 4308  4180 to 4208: 7.15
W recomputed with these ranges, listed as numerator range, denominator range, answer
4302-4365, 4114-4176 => 0.83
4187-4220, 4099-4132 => 0.68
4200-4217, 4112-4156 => 0.78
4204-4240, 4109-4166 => 0.78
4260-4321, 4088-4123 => 0.62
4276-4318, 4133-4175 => 0.91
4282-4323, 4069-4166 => 0.66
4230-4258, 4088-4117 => 0.57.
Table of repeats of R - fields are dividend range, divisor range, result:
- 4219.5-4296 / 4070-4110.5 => 0.49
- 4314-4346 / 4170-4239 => 0.98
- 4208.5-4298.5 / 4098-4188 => 0.80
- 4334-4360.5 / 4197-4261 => 0.96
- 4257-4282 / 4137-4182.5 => 0.91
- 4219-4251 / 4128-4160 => 0.83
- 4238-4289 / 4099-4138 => 0.70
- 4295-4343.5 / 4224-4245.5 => 1.04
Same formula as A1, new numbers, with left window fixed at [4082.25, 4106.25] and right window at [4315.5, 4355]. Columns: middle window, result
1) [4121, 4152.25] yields 9.88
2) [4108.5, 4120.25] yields 3.12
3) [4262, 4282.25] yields 3.57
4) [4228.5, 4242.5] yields 4.48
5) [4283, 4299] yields 2.22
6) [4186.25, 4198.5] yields 4.22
